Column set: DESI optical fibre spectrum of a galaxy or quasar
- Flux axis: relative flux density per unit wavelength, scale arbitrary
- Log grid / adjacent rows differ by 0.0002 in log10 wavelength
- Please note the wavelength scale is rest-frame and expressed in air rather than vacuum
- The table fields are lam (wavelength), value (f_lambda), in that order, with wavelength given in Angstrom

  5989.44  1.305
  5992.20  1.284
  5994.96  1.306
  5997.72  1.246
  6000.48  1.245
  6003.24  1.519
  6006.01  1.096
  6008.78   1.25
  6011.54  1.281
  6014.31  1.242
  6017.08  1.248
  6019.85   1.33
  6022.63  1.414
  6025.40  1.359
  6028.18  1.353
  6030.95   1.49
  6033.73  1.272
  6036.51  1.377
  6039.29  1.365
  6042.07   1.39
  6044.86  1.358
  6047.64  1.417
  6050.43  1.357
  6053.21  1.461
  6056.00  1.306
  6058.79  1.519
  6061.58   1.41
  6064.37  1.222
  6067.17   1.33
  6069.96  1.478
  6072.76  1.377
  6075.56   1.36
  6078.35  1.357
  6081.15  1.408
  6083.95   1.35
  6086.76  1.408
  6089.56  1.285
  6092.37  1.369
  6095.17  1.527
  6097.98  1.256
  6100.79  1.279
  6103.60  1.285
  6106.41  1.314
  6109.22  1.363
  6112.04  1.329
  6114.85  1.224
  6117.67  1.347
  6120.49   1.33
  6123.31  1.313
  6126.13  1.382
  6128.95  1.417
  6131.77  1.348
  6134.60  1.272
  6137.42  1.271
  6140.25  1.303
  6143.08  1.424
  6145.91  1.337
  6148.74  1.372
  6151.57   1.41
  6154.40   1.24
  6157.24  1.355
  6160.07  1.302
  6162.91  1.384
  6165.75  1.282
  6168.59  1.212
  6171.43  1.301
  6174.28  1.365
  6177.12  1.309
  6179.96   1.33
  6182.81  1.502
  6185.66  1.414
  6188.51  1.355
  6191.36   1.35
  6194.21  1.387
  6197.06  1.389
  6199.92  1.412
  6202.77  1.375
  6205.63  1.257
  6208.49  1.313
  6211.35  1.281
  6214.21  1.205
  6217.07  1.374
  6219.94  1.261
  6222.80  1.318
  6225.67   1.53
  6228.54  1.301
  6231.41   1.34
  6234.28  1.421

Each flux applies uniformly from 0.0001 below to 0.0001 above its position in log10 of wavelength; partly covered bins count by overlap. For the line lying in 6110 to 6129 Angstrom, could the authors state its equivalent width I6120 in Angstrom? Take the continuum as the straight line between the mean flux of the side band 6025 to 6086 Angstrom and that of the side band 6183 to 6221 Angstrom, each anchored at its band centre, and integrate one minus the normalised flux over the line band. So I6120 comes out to 0.46 Angstrom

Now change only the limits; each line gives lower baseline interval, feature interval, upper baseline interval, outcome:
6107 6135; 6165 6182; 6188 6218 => 0.3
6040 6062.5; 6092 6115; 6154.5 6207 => 0.8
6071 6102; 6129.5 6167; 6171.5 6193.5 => 1.0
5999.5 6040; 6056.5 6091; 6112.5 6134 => -1.2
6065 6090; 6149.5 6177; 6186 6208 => 0.9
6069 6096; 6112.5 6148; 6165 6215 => 0.9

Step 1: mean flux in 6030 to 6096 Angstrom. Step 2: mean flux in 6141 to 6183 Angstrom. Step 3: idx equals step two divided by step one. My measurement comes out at 0.97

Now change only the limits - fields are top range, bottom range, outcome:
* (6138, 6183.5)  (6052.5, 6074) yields 0.96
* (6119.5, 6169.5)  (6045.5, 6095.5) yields 0.96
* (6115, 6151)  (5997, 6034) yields 1.02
